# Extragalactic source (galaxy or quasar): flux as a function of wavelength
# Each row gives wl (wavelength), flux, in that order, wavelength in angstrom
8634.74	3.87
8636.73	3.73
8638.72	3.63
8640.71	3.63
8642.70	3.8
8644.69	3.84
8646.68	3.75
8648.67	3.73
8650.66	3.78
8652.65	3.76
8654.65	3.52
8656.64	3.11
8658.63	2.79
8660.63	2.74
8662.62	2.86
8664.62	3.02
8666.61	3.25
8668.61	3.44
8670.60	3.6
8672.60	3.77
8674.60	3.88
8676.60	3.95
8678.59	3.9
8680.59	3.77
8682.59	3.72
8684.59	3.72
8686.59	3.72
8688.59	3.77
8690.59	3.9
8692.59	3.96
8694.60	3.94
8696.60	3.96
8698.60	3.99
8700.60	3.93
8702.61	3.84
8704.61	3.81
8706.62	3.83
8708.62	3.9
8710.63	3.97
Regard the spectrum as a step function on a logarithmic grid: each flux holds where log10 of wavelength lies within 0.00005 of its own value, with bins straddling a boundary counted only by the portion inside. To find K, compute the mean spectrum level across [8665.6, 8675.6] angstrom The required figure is 3.59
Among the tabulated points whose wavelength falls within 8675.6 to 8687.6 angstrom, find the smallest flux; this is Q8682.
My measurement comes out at 3.72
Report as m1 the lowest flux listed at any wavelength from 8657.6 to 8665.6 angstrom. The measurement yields 2.74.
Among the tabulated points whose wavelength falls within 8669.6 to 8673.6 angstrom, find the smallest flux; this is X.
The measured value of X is 3.6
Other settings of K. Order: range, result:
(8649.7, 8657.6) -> 3.54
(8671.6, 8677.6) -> 3.87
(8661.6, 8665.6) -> 2.94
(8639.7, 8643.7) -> 3.71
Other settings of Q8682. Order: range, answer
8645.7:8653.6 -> 3.73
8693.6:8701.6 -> 3.93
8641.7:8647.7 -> 3.75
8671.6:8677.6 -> 3.77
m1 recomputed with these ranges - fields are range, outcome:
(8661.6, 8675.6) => 2.86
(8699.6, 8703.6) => 3.84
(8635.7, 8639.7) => 3.63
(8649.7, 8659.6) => 2.79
